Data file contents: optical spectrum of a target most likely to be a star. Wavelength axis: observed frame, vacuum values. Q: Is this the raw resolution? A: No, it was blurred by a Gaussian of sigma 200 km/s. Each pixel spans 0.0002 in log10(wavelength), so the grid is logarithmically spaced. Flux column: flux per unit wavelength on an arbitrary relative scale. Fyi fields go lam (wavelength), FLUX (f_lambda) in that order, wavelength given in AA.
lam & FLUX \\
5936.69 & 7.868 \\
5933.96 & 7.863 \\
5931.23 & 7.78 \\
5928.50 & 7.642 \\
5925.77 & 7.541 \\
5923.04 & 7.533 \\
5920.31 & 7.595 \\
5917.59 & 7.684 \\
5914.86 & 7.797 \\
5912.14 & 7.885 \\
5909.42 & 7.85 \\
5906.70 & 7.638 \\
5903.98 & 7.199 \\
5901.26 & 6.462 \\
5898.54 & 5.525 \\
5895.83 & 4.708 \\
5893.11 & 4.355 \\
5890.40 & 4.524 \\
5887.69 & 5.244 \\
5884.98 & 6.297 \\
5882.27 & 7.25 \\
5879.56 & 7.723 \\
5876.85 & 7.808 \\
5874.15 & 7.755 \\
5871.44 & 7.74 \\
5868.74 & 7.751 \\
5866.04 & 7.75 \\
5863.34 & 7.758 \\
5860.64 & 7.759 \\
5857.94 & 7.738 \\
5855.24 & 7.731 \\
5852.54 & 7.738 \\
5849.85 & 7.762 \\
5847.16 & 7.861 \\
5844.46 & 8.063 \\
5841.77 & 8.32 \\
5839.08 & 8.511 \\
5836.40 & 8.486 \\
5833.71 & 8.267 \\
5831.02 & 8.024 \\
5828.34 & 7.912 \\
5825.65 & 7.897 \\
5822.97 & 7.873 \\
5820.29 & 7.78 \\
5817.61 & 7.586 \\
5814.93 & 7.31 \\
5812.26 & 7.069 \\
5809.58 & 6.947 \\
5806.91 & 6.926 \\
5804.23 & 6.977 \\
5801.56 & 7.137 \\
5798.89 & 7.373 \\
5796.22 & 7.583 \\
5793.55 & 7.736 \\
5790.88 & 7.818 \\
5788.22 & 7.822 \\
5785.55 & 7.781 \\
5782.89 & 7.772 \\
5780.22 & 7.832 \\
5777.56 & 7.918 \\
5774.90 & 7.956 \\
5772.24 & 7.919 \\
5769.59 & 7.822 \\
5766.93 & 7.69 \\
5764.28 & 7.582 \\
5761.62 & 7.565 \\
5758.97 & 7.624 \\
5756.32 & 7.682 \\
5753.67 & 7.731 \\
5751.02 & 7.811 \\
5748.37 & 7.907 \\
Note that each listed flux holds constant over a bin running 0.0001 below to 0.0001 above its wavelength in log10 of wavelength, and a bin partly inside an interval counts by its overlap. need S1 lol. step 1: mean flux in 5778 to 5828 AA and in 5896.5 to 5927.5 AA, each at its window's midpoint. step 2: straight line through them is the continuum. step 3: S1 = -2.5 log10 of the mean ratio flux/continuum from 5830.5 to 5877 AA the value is -0.07 mag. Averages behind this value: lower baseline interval 7.53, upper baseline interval 7.28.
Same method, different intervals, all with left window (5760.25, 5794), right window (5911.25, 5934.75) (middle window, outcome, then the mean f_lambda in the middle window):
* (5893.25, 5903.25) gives 0.363 mag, 5.52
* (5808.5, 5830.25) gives 0.027 mag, 7.57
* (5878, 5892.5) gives 0.250 mag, 6.13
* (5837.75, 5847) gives -0.066 mag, 8.23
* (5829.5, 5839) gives -0.073 mag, 8.29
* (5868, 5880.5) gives -0.004 mag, 7.76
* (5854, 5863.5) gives -0.001 mag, 7.74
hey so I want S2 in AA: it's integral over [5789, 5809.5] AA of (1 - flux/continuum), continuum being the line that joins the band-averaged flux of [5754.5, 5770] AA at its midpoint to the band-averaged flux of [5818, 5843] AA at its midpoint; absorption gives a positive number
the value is 1.4 AA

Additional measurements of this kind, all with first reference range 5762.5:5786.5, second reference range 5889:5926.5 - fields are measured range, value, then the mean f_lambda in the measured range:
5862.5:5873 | -1.0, 7.75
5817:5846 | -2.9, 8.08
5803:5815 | 0.8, 7.02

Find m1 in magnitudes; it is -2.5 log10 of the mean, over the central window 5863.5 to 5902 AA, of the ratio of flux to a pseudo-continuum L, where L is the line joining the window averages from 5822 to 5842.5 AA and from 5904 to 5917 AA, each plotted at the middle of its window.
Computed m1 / 0.205 mag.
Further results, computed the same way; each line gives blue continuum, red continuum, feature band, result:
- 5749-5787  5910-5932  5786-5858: 0.00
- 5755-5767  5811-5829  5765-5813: 0.01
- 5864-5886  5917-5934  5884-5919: 0.19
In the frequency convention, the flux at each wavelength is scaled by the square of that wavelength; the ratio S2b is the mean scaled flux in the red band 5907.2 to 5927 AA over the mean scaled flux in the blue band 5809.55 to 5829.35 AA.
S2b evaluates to 1.05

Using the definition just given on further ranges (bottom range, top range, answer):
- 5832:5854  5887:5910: 0.74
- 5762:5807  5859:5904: 0.90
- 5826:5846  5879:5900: 0.70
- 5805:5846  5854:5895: 0.91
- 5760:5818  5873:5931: 0.95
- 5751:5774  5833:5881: 1.06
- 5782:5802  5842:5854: 1.05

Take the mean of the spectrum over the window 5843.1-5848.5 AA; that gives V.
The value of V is 7.95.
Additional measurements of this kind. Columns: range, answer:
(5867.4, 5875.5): 7.75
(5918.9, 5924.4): 7.57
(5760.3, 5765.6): 7.56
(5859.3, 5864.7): 7.76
